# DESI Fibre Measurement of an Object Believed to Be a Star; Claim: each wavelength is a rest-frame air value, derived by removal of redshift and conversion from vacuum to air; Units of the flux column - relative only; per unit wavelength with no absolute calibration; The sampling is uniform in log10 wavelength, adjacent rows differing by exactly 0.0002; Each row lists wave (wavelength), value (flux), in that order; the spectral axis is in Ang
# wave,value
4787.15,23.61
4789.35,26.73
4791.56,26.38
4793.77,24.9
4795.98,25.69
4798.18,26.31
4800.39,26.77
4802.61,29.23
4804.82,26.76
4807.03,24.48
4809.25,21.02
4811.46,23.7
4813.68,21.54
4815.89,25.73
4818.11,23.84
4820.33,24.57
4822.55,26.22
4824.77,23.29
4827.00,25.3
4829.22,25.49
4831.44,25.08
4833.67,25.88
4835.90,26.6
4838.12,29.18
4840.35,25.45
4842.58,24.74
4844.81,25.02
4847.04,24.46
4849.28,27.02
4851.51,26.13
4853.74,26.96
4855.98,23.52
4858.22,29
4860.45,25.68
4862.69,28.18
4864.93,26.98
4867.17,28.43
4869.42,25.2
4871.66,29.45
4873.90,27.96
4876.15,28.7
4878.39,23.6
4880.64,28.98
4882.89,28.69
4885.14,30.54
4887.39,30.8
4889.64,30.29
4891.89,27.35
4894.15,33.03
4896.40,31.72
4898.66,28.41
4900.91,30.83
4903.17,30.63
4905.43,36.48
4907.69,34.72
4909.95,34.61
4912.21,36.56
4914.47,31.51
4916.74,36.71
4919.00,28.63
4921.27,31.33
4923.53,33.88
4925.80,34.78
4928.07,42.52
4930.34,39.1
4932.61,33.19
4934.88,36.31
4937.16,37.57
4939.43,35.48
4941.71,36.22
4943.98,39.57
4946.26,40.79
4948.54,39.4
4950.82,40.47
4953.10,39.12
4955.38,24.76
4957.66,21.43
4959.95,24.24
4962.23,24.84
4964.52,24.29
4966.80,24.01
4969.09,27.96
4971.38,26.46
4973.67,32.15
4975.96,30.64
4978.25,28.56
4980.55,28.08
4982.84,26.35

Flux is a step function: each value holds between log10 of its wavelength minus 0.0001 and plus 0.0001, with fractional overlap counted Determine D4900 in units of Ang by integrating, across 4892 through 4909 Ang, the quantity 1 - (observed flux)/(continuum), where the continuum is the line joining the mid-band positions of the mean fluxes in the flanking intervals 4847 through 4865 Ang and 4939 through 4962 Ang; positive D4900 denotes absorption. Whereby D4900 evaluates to -1.17 Ang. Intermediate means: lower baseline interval 26.5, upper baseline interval 33.7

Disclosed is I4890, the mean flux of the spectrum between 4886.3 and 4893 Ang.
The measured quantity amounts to 29.5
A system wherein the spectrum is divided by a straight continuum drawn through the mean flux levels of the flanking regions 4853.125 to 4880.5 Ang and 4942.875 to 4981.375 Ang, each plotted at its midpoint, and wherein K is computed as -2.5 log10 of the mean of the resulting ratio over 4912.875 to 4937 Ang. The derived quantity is -0.20 mag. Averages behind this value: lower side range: 27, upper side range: 30.4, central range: 34.9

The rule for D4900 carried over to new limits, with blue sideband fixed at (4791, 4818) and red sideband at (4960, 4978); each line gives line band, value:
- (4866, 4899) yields -3.57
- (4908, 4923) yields -3.90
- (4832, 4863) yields -0.67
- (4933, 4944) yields -4.02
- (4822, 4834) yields 0.14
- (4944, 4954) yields -4.86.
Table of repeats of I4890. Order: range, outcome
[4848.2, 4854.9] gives 26.7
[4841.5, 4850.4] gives 25.3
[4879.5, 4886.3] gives 29.4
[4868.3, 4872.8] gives 27.4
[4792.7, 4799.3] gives 25.7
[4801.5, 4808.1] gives 26.8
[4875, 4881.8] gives 27.1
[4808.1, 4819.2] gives 23.2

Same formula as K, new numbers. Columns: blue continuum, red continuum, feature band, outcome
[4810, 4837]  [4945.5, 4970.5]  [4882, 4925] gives -0.151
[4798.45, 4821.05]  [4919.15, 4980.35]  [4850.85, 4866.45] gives 0.032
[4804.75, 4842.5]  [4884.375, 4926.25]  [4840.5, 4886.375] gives 0.060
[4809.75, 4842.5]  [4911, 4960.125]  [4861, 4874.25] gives 0.046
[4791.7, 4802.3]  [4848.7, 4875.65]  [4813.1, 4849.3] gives 0.059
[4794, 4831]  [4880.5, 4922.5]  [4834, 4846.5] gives 0.040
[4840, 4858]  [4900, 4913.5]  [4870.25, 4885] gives 0.065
